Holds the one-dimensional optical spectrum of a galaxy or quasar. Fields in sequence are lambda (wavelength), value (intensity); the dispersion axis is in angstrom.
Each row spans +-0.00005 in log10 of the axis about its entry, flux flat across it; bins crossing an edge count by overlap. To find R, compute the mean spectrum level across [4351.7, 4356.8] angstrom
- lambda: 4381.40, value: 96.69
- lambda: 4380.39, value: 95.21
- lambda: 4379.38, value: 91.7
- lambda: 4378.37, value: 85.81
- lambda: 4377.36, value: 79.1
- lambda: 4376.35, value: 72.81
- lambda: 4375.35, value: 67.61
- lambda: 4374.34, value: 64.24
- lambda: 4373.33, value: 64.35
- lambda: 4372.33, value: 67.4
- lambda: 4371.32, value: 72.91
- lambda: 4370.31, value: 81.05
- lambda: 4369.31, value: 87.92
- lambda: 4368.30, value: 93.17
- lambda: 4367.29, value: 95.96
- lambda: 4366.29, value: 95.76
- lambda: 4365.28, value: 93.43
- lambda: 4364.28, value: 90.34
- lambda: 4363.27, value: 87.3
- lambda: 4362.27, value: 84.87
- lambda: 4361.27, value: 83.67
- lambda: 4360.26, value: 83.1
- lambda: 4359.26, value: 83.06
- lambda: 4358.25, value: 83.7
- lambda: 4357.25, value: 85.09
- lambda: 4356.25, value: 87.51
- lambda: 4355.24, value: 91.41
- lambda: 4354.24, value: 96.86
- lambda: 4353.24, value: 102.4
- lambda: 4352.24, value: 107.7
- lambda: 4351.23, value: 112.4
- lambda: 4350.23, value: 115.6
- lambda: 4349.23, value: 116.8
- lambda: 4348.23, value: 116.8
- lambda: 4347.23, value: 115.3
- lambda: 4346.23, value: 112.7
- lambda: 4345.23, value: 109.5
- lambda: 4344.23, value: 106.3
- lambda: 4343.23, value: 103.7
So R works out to 97.1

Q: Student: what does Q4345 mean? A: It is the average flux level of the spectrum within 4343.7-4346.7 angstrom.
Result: 109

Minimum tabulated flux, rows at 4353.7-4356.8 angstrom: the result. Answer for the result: 87.51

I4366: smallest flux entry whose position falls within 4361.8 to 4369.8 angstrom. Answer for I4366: 84.87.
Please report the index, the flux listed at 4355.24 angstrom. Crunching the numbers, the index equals 91.41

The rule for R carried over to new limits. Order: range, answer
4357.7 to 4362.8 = 83.8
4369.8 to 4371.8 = 77.2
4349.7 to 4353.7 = 110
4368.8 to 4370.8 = 84.6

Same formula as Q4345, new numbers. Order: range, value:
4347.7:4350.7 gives 117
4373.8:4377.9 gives 71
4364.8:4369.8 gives 93.1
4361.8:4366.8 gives 90.5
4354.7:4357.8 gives 88.1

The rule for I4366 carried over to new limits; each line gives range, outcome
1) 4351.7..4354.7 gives 96.86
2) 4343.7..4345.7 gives 106.3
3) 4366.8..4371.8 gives 72.91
